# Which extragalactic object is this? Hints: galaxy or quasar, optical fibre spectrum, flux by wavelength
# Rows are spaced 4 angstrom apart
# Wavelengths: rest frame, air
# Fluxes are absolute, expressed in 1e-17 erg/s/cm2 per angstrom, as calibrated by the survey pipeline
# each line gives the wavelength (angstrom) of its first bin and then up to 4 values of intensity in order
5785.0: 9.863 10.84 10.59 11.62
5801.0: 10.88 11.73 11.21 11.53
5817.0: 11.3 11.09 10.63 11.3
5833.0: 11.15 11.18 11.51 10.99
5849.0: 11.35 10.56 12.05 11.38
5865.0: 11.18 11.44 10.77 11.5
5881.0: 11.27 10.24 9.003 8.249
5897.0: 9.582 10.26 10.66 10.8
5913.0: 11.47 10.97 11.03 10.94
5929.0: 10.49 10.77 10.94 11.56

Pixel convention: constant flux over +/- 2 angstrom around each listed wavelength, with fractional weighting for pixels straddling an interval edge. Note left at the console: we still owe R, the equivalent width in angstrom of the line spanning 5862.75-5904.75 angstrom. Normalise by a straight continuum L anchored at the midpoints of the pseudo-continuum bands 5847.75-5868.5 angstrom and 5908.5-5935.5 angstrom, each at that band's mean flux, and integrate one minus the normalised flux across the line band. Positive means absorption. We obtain 3.0 angstrom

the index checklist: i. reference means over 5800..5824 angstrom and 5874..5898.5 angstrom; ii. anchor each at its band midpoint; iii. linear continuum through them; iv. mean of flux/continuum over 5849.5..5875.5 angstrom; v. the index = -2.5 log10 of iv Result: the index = -0.083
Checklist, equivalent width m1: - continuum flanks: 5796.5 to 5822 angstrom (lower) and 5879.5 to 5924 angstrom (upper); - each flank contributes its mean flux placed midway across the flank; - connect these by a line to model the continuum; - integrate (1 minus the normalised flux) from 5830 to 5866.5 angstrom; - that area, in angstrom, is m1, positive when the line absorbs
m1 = -1.20 angstrom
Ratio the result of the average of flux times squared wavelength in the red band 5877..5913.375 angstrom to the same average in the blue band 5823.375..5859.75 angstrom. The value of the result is 0.93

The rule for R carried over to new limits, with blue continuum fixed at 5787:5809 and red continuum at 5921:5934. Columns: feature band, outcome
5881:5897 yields 2.1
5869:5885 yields -0.3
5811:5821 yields -0.2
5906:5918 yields -0.3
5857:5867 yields -0.4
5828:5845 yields -0.3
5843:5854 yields 0.0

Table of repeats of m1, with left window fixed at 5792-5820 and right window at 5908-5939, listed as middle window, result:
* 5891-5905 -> 1.85 angstrom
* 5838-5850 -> -0.11 angstrom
